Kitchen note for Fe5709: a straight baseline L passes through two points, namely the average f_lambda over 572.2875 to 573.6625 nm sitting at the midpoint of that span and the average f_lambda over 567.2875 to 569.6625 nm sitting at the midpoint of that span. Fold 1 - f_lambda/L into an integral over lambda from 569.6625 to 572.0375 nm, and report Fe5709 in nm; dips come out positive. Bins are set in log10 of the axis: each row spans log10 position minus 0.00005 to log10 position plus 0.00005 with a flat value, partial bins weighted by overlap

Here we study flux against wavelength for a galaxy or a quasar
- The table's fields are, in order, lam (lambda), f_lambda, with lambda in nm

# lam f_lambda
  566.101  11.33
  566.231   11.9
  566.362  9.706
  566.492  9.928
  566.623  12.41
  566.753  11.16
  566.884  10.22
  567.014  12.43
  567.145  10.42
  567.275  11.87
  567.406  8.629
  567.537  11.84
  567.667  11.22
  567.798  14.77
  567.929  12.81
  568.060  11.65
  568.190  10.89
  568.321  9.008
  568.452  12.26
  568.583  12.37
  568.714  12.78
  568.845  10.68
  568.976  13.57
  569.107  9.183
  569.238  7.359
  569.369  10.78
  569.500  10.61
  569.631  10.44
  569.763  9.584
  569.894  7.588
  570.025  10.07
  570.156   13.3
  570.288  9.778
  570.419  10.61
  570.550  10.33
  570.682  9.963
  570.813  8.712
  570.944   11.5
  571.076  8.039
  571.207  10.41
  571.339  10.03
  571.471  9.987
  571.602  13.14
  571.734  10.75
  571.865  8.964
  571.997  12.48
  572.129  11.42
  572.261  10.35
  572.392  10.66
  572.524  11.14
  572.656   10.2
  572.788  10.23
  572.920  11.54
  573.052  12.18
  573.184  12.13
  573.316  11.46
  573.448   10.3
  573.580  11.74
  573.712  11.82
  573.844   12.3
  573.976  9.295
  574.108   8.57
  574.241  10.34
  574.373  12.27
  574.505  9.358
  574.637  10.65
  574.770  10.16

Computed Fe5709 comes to 0.19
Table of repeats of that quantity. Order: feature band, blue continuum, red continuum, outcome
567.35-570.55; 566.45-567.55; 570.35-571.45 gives -0.13 nm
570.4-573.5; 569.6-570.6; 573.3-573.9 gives 0.06 nm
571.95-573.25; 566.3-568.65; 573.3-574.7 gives -0.04 nm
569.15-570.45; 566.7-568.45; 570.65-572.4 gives 0.10 nm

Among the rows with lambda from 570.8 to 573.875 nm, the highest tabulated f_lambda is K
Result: 13.14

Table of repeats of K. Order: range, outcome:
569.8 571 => 13.3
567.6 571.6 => 14.77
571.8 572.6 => 12.48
